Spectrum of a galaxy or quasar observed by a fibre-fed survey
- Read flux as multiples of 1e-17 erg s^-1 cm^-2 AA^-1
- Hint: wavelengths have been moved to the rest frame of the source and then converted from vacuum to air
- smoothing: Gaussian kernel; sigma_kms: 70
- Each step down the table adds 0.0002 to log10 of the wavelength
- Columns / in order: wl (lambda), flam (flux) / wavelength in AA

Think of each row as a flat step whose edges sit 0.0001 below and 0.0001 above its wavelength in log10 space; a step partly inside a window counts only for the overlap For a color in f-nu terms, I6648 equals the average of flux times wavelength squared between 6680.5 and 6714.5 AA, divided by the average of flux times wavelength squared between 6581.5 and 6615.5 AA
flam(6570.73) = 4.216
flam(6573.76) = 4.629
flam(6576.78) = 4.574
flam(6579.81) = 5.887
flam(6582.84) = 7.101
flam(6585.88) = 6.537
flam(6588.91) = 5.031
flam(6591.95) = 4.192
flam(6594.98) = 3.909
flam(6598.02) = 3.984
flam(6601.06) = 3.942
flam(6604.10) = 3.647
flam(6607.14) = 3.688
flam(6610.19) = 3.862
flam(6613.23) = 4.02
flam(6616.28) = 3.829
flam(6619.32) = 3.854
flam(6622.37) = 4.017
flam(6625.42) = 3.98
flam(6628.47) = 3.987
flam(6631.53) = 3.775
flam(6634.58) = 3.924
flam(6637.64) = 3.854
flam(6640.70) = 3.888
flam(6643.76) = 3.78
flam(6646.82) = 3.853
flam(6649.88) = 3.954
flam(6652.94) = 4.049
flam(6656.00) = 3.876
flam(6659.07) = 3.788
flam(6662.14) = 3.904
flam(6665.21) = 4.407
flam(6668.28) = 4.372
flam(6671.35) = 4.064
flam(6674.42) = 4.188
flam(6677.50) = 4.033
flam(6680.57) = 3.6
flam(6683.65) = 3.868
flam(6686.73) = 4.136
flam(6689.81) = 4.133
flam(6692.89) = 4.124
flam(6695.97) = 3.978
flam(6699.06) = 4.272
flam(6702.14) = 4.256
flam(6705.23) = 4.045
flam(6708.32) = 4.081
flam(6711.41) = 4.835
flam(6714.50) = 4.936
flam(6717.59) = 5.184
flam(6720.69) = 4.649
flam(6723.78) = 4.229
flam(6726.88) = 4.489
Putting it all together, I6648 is 0.96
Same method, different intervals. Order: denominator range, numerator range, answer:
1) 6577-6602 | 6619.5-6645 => 0.78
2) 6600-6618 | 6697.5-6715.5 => 1.18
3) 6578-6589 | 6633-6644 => 0.63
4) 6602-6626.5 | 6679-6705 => 1.07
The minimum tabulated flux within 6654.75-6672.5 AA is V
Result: 3.788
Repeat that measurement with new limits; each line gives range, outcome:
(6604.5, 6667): 3.688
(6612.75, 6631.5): 3.829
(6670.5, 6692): 3.6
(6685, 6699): 3.978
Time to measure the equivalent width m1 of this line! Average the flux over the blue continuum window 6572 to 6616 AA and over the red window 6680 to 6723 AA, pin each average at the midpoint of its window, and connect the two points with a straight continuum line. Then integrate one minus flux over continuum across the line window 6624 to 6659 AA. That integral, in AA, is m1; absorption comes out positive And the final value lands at 4.6 AA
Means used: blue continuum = 4.62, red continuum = 4.31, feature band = 3.9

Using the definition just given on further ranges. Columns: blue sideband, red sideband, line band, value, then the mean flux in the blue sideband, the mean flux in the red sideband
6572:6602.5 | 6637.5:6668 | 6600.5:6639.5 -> 5.10 AA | 4.97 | 3.96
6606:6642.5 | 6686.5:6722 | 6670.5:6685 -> 0.96 AA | 3.89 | 4.39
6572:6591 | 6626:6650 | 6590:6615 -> 5.11 AA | 5.56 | 3.88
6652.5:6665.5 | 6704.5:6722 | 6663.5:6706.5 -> 1.79 AA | 3.96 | 4.65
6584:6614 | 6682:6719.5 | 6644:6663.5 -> 1.92 AA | 4.32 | 4.32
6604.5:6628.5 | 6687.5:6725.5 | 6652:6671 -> 0.34 AA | 3.89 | 4.39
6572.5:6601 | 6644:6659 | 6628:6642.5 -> 1.09 AA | 5.04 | 3.91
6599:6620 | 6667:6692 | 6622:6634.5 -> -0.12 AA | 3.84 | 4.05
